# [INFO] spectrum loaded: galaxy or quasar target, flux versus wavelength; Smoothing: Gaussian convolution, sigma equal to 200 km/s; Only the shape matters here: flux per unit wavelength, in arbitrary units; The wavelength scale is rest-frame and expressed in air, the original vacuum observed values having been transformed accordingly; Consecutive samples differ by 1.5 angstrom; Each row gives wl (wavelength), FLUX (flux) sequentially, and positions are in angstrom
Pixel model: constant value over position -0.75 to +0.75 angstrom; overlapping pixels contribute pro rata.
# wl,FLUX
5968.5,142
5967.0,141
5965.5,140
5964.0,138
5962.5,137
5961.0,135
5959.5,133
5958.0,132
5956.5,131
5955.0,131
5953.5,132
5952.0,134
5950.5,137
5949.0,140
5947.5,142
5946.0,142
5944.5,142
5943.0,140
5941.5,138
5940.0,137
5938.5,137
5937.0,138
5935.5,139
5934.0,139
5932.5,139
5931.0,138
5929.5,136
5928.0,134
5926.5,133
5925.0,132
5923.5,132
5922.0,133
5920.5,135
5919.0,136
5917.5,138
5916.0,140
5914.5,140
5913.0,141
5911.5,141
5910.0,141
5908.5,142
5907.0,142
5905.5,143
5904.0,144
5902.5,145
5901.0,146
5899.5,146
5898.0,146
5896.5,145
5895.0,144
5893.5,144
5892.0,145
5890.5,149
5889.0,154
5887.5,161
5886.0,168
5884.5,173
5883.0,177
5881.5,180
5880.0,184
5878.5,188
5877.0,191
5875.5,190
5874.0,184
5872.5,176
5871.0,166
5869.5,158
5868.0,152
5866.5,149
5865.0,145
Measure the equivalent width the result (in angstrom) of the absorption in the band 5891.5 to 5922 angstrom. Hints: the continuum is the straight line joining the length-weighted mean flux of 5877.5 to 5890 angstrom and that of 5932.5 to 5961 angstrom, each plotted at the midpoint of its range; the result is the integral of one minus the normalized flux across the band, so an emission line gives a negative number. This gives 3.4 angstrom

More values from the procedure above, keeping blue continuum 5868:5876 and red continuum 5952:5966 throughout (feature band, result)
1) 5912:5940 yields 2.23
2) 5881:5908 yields 1.66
